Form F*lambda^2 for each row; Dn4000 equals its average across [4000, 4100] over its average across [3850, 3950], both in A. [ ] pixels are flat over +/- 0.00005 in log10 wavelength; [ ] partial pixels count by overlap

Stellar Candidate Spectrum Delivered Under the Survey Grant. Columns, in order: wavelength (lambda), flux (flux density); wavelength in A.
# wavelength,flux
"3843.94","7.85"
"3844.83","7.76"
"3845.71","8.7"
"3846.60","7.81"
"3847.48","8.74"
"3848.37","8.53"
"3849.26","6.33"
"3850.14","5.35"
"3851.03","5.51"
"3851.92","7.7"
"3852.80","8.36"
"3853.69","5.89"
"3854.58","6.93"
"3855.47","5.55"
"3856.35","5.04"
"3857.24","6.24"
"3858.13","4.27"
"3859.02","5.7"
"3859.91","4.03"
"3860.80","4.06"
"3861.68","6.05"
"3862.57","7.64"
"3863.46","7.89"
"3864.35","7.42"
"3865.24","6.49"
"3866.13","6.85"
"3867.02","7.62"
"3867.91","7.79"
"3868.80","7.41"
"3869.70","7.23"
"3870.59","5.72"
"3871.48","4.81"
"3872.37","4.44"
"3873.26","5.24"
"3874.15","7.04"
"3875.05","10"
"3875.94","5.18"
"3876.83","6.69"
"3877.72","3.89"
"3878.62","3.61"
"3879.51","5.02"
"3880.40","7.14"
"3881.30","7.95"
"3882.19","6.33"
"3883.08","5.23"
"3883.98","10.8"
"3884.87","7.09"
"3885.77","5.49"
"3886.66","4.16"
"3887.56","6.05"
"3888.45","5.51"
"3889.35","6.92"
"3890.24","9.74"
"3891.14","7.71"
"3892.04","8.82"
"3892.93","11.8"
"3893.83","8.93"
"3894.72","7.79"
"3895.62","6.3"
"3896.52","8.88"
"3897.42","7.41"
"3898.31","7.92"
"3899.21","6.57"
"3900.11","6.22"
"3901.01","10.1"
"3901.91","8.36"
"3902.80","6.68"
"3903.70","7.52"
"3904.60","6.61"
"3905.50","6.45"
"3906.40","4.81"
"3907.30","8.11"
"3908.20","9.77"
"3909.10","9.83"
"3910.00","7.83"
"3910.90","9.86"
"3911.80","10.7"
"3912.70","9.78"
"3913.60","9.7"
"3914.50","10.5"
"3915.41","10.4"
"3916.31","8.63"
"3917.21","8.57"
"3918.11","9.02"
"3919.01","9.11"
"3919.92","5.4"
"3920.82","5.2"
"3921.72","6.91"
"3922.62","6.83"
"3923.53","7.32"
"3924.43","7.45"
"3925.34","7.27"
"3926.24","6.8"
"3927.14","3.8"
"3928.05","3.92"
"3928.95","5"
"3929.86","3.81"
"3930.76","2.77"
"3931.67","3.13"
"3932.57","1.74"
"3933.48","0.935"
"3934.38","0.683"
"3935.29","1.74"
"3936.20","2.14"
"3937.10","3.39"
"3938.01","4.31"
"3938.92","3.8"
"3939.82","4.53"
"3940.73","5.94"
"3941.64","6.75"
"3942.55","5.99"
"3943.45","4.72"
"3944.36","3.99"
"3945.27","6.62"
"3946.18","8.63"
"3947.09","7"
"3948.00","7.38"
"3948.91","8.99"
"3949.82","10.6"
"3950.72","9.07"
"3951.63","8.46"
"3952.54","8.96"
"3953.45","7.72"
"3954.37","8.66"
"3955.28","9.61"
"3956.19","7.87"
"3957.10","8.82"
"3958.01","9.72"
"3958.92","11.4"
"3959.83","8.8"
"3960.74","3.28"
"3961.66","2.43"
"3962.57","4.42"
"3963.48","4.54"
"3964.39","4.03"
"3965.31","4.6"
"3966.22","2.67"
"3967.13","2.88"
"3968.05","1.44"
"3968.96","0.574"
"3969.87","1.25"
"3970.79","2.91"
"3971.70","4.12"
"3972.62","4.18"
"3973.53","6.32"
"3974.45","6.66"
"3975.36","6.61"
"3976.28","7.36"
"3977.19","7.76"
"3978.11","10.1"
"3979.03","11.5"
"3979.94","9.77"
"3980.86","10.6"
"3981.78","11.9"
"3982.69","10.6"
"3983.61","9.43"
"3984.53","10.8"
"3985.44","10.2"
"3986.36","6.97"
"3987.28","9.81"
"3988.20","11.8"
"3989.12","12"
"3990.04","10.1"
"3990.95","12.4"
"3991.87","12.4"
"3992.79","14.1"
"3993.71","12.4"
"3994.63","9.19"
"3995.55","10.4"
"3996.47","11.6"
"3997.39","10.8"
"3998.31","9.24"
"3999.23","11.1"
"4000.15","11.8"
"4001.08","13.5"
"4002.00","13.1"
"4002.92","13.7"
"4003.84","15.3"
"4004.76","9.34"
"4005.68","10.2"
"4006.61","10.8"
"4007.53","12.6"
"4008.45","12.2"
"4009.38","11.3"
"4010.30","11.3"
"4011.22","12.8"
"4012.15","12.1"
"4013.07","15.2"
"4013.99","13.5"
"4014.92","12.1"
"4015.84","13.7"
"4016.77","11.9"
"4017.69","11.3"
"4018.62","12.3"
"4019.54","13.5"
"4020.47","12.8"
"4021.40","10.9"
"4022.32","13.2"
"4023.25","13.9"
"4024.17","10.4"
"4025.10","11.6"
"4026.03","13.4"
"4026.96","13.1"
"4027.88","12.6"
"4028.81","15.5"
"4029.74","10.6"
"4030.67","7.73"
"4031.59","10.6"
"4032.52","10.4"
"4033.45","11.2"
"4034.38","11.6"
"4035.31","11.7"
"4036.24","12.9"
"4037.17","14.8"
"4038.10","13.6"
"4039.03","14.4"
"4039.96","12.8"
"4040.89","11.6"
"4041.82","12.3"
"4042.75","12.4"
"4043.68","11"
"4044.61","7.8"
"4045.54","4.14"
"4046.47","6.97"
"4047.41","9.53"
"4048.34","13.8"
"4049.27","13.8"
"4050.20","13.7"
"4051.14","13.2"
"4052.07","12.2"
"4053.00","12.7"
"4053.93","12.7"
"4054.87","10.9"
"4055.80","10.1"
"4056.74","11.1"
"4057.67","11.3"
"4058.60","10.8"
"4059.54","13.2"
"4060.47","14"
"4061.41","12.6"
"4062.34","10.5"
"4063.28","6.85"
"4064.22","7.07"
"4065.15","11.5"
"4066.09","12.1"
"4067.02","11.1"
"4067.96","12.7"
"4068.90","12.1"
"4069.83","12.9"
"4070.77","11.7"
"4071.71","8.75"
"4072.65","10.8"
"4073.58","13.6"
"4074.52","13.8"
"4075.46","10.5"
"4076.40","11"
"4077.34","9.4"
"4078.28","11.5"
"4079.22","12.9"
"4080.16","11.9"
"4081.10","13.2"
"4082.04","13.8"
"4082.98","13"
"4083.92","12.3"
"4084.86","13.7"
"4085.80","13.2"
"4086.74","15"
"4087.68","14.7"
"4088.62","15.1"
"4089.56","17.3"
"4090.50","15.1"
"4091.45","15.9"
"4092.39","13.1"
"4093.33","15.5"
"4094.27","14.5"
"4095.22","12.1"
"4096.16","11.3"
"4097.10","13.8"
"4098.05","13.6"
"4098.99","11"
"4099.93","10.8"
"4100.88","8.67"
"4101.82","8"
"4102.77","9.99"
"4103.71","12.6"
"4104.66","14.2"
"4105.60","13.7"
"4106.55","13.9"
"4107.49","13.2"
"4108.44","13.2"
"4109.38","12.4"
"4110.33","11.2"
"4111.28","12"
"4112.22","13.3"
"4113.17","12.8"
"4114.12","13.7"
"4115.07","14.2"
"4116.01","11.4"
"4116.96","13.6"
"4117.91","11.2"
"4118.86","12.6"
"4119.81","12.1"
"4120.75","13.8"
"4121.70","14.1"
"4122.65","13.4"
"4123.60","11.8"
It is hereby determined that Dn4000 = 2.0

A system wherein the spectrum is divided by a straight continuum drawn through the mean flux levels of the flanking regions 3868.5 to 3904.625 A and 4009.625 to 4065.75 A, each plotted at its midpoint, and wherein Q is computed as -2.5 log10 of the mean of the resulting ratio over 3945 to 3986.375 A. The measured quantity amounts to 0.31 mag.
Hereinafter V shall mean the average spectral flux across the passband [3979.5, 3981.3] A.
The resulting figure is 10.2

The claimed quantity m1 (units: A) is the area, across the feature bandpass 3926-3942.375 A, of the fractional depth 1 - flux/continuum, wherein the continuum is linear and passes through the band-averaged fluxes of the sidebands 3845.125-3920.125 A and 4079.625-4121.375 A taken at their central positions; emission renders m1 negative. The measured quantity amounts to 9.5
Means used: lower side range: 7.24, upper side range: 13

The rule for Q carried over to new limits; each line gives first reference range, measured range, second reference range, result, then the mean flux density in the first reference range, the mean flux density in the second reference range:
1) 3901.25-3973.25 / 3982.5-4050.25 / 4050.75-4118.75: -0.23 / 6.21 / 12.3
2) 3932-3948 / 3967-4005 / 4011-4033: -0.03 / 4.37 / 12.3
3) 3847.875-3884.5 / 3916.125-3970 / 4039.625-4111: 0.42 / 6.37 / 12.1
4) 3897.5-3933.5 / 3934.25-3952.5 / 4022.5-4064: 0.35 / 7.11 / 11.6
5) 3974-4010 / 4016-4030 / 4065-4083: -0.12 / 10.8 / 11.9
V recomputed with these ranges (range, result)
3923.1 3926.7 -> 7.21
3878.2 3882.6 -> 6.03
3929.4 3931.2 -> 3.3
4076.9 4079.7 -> 11.3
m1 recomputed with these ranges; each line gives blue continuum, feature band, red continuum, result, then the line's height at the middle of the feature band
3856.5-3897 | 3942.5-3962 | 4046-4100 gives 2.45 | 8.84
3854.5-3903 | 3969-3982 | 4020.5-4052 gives 3.89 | 9.83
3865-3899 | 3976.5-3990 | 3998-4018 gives 1.21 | 11.2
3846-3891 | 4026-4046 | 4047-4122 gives -0.99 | 11.1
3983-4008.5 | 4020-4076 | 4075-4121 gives 2.02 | 12.1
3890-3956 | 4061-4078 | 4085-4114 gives 1.37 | 12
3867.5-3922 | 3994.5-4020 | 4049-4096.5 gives -3.43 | 10.6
